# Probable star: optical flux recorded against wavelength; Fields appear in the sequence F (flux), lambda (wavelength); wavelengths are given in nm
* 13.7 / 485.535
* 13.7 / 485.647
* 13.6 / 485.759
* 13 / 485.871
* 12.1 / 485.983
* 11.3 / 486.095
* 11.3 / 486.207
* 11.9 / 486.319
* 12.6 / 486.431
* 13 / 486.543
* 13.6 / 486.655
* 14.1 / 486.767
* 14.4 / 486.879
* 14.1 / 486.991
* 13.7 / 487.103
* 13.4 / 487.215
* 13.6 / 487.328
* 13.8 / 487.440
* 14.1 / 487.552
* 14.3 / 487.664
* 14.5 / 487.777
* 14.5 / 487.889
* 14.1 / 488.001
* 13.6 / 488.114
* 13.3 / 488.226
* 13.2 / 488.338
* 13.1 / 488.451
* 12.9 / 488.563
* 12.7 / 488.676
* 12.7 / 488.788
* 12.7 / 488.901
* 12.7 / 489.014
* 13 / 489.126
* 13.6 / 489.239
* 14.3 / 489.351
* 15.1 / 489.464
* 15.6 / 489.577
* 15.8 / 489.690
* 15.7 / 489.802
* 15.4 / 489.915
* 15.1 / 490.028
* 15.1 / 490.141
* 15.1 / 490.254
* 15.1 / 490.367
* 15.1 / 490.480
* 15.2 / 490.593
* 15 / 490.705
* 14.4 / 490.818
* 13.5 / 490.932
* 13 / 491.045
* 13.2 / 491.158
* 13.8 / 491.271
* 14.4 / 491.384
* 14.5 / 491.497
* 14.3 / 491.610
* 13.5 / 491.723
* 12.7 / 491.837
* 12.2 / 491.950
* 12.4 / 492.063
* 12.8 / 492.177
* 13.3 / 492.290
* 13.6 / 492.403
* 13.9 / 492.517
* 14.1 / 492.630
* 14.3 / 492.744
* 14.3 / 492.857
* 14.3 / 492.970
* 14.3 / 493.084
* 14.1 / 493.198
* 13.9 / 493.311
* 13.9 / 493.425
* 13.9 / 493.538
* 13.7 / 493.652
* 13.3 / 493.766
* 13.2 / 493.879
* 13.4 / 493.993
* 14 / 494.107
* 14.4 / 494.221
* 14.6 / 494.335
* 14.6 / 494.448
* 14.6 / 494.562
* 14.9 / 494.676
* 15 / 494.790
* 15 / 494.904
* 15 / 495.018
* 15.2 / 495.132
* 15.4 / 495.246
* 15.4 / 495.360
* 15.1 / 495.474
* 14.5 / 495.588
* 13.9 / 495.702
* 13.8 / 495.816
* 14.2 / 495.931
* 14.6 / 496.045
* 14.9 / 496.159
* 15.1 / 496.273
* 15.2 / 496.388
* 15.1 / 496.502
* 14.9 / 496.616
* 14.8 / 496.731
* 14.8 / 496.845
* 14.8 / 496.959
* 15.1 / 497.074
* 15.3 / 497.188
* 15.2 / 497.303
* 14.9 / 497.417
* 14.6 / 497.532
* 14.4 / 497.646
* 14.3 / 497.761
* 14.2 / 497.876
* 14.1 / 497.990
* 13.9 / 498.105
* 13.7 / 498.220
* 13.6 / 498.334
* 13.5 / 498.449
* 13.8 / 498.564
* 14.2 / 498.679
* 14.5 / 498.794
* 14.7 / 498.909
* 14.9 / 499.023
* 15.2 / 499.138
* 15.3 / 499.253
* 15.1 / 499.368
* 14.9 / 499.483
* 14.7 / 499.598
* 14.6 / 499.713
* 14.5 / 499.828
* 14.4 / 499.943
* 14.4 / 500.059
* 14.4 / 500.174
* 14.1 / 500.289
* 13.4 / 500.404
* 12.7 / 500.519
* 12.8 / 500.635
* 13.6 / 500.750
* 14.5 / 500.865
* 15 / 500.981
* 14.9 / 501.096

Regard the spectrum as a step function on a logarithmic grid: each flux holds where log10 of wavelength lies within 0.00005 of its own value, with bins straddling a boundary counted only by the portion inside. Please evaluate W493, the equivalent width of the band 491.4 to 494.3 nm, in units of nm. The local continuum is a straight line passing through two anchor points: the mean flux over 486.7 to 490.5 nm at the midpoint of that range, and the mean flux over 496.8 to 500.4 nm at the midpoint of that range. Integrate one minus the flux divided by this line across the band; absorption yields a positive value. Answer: 0.113 nm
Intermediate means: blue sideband 14.1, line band 13.7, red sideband 14.5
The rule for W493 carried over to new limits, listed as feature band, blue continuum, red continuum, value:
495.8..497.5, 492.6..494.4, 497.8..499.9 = -0.075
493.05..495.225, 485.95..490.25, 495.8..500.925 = -0.022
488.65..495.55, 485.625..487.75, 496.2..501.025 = -0.192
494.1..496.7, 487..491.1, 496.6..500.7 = -0.085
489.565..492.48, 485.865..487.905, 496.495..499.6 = -0.089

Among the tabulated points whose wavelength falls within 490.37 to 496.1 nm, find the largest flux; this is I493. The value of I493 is 15.4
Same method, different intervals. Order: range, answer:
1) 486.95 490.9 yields 15.8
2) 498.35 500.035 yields 15.3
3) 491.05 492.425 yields 14.5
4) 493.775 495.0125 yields 15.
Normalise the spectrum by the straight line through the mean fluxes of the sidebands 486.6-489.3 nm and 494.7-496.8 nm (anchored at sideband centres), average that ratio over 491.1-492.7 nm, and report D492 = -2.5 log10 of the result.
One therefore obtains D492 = 0.06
